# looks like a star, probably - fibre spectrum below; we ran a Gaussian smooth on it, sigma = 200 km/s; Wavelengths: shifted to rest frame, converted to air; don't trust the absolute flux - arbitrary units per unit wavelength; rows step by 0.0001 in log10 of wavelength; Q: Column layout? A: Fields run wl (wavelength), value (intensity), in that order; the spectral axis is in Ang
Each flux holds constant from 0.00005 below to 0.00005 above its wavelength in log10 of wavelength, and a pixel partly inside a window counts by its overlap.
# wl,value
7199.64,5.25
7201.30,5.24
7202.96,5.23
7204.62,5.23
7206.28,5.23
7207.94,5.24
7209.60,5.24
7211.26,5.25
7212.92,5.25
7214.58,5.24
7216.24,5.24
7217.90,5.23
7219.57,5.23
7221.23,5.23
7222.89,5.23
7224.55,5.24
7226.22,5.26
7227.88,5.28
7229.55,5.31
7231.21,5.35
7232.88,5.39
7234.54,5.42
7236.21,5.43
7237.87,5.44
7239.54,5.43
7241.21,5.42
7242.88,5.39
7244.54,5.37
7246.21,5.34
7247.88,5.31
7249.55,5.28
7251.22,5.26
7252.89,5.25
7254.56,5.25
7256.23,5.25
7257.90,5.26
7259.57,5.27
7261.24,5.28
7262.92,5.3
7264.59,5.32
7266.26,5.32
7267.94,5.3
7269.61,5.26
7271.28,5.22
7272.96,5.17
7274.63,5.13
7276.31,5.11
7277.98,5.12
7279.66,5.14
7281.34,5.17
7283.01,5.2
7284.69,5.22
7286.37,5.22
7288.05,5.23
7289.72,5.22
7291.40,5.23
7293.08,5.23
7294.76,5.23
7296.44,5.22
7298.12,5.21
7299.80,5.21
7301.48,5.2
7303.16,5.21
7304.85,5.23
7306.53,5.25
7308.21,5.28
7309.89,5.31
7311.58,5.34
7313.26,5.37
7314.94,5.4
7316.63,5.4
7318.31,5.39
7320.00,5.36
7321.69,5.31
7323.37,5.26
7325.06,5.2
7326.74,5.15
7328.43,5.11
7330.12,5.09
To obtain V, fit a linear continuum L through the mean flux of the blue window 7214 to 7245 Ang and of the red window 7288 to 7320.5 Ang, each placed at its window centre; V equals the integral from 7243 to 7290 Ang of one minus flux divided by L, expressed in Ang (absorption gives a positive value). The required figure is 0.5 Ang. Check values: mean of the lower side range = 5.32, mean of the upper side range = 5.28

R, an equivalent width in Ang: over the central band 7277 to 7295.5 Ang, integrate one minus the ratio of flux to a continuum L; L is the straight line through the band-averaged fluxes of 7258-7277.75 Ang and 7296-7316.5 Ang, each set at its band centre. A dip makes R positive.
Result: 0.2 Ang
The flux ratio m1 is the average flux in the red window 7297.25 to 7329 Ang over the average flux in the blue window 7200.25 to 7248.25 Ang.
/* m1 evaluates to 1.00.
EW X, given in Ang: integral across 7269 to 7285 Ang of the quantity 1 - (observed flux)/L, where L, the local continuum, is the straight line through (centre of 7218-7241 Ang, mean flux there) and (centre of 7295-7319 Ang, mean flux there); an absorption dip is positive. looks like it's 0.4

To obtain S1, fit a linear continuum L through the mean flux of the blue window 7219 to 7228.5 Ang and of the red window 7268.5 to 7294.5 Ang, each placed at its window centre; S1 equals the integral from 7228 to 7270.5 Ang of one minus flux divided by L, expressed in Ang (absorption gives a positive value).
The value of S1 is -0.8 Ang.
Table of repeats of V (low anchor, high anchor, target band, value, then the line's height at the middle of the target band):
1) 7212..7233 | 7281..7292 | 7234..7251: -0.4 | 5.25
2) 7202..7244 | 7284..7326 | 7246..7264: 0.0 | 5.29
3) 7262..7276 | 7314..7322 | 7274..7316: 0.7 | 5.31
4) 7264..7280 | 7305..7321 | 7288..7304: 0.2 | 5.29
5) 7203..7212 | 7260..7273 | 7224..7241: -0.3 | 5.25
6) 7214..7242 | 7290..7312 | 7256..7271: 0.0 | 5.28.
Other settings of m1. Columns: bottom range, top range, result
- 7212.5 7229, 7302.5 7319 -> 1.01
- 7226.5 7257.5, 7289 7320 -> 0.99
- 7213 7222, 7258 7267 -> 1.01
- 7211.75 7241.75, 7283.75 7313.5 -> 0.99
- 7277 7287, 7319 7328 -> 1.01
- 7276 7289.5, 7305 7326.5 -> 1.03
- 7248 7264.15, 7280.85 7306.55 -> 0.99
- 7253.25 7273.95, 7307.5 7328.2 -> 1.01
